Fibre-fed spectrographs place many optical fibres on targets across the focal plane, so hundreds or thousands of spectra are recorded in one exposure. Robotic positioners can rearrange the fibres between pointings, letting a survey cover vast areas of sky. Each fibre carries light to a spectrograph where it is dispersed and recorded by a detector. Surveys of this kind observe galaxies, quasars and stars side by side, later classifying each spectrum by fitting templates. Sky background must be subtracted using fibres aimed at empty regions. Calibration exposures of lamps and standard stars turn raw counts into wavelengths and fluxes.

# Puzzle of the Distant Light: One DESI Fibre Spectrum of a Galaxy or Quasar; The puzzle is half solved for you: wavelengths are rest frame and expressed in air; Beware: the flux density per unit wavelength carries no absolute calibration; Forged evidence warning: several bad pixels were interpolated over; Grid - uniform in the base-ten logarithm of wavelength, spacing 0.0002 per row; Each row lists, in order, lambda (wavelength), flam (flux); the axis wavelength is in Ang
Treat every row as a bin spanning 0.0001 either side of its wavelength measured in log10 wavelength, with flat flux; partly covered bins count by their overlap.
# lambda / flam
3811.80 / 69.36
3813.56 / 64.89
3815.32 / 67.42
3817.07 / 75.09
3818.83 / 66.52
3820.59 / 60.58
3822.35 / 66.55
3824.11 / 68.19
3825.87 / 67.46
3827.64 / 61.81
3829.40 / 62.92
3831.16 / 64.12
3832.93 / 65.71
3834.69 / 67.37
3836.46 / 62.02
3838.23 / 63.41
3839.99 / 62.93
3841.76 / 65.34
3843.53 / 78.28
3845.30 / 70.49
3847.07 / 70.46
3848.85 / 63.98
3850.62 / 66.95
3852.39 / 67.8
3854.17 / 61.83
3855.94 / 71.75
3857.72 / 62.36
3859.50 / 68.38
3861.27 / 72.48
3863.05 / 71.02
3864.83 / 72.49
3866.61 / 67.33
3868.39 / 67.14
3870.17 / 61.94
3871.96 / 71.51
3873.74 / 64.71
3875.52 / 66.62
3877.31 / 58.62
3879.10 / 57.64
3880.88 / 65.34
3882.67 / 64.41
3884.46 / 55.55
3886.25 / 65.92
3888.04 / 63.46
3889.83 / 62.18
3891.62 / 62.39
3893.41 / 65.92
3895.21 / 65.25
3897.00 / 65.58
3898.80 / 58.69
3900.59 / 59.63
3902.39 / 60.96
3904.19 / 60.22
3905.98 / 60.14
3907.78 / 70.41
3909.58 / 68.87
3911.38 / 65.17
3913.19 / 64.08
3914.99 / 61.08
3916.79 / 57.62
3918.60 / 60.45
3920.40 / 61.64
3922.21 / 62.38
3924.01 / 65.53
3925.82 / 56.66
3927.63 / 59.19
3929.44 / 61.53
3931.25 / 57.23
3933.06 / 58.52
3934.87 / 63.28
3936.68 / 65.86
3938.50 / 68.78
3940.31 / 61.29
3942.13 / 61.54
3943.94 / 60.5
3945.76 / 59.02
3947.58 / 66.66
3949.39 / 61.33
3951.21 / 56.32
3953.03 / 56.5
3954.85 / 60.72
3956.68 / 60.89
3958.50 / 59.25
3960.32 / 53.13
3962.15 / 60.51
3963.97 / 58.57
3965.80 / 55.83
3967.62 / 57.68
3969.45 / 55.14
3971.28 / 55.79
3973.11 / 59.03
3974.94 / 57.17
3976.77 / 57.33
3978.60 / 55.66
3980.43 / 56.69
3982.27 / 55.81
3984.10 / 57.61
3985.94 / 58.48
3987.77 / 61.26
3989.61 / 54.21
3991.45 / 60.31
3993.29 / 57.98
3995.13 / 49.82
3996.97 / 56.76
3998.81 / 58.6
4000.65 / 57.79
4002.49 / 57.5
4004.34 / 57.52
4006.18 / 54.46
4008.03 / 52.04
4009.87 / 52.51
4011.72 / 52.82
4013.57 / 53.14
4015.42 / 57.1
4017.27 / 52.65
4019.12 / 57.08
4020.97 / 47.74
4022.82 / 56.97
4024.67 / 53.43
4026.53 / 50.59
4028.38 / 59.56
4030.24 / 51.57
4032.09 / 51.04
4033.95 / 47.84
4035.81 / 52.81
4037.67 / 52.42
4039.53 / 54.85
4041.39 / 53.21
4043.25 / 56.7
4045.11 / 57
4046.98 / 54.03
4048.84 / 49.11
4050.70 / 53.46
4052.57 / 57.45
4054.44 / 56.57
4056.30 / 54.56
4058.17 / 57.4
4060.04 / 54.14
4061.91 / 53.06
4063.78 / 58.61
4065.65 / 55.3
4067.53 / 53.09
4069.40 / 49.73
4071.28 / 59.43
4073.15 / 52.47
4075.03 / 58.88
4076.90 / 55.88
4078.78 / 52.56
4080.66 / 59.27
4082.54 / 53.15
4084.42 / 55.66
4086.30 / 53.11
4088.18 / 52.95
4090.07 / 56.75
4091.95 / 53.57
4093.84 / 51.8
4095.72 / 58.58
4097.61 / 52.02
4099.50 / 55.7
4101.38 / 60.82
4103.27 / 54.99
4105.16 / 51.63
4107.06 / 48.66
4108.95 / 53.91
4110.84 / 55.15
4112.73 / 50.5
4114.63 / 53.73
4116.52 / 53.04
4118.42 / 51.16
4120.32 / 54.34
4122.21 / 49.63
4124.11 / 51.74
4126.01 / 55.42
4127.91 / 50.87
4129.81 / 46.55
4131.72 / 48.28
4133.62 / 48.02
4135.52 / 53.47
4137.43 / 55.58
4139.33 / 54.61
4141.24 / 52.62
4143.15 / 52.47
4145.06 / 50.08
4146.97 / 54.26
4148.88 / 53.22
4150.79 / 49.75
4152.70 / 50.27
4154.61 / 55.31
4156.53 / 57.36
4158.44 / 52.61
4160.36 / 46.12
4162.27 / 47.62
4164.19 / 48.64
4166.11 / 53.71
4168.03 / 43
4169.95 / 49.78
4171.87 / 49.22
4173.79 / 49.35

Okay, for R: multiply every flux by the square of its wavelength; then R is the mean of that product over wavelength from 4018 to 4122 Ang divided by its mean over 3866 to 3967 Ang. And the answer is 0.94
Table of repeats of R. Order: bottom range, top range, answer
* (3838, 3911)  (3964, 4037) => 0.90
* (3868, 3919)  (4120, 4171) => 0.92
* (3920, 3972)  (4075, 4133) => 0.96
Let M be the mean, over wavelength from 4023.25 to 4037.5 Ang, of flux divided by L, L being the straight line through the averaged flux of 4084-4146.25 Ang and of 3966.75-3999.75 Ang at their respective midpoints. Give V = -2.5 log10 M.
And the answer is 0.06 mag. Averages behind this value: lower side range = 57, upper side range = 52.9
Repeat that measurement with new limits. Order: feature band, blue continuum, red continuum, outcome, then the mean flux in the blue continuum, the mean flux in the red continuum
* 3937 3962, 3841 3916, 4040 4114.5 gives 0.017 mag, 65.3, 54.6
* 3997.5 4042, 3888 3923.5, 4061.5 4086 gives 0.071 mag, 62.8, 55.2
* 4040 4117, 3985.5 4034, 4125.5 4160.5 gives -0.023 mag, 54.9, 52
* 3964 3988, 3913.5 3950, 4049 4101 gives 0.045 mag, 61.6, 55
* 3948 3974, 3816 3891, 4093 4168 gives 0.047 mag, 66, 52.3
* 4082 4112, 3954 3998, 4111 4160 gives -0.017 mag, 57.3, 52.2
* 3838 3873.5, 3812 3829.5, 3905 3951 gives -0.047 mag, 66.4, 62.3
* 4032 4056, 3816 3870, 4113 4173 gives 0.056 mag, 67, 51.3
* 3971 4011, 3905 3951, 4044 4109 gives 0.047 mag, 62.3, 54.7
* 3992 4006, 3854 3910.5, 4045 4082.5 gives 0.036 mag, 64.7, 55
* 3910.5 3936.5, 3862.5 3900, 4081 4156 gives 0.021 mag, 64.4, 53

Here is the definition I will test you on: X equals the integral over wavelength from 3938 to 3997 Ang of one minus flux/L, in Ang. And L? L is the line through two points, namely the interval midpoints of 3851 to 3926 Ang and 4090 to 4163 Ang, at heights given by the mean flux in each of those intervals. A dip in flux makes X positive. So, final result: 1.96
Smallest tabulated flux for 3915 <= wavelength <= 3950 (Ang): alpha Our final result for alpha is 56.66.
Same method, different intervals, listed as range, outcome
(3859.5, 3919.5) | 55.55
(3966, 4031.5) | 47.74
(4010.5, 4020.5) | 52.65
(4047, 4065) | 49.11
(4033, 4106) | 47.84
